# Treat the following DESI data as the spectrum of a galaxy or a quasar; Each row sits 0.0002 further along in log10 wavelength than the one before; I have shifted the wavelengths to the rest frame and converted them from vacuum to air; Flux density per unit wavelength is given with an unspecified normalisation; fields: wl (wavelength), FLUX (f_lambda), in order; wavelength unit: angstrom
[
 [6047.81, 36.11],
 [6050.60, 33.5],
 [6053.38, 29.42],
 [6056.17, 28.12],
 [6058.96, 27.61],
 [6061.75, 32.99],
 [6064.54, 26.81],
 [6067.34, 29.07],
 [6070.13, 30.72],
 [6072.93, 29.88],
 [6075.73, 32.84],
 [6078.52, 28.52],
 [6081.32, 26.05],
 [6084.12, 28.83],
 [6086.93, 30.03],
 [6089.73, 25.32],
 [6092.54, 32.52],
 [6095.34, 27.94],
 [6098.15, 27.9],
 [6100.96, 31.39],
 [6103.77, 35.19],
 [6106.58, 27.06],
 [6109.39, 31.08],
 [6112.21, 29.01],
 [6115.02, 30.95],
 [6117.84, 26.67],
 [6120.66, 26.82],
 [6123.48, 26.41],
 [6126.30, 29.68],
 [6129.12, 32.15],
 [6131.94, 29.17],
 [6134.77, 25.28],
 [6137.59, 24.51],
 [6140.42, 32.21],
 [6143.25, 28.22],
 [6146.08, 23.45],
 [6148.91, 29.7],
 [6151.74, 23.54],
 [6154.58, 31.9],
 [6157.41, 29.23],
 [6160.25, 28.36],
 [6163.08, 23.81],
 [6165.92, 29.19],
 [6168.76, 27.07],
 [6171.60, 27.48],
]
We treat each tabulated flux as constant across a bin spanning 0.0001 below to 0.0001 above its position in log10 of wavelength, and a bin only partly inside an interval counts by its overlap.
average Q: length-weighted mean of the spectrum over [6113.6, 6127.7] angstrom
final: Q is 28.1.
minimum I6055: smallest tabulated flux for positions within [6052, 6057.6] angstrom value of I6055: 28.12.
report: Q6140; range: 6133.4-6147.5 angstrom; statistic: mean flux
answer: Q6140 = 26.7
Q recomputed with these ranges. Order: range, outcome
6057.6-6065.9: 29.2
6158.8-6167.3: 27.1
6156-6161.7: 28.8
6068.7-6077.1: 31.1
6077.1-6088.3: 28.4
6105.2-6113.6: 29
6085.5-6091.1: 27.7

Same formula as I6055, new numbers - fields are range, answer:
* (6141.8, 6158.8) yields 23.45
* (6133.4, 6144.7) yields 24.51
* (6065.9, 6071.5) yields 29.07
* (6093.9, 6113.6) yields 27.06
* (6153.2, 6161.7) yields 28.36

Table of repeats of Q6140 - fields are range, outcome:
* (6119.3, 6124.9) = 26.6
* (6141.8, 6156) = 27.4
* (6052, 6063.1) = 29.5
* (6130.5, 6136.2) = 27.3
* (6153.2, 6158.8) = 30.6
